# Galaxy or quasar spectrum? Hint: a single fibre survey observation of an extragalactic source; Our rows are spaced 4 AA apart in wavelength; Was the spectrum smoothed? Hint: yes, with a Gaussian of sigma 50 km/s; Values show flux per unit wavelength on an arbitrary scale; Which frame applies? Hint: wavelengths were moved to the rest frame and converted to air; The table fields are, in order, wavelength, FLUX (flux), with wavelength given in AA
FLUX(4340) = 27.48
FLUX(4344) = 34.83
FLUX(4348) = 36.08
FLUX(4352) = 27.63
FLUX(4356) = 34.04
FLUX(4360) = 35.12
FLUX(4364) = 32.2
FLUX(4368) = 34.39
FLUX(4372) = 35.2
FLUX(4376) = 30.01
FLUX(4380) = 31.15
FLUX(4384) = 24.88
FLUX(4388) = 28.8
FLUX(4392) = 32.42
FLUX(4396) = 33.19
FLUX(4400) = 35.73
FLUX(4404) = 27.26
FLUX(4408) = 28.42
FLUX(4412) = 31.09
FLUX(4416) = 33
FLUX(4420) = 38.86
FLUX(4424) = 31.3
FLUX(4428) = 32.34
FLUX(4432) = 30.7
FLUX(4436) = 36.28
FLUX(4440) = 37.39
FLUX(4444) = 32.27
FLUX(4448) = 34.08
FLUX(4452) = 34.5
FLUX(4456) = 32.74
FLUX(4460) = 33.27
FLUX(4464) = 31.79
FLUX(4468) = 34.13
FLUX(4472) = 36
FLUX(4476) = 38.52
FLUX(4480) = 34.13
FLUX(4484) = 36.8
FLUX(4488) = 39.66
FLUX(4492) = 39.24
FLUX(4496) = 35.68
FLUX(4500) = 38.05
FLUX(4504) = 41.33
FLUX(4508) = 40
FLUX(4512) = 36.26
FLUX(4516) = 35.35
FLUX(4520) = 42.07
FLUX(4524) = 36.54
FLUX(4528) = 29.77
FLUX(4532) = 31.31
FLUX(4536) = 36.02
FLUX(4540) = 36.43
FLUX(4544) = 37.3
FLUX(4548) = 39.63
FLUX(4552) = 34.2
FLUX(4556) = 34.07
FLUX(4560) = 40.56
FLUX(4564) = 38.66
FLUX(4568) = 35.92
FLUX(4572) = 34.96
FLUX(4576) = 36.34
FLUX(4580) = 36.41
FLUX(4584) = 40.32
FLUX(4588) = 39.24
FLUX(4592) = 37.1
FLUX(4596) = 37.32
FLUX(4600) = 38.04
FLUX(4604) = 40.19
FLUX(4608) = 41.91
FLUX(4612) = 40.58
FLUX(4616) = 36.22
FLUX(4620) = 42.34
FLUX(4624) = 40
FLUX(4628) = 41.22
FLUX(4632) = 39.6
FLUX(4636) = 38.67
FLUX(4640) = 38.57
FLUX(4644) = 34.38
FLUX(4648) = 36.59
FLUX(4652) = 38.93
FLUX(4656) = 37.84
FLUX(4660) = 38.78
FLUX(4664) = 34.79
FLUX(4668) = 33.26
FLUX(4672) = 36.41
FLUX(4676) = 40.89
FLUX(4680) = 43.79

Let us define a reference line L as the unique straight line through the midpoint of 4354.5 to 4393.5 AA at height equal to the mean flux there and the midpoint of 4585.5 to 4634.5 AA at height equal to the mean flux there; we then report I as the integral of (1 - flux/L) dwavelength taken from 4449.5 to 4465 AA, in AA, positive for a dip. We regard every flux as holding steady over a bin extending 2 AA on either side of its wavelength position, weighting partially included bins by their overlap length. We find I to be 0.6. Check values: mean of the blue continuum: 31.8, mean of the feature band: 33.2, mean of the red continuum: 39.5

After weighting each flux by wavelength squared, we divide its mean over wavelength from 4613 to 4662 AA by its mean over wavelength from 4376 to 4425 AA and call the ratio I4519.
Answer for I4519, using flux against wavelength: 1.37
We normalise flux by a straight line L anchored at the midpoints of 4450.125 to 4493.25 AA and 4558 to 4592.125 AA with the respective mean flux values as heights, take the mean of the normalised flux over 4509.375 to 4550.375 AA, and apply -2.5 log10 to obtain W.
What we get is 0.02 mag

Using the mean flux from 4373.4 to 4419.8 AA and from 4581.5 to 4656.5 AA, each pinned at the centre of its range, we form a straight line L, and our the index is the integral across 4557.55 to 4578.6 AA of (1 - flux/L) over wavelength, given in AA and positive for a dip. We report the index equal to -0.07 AA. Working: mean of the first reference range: 30.9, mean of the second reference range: 38.9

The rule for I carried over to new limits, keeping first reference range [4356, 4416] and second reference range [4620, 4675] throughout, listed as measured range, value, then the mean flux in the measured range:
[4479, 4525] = -4.9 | 38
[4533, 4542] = -0.1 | 35.7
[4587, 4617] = -1.7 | 38.9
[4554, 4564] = -0.5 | 37.6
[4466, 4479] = -0.9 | 36.1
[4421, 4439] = -0.4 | 33.3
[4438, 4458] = -0.7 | 34.2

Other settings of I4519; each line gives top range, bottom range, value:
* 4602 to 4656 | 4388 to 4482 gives 1.28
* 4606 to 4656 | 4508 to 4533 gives 1.15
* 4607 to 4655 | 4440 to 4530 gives 1.15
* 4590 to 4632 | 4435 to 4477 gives 1.23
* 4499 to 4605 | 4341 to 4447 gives 1.23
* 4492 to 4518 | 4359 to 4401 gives 1.25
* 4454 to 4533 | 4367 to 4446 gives 1.17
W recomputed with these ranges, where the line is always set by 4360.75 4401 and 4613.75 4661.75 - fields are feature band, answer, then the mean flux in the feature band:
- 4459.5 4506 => -0.07 mag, 36.7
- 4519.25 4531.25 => 0.02 mag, 35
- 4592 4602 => 0.00 mag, 37.6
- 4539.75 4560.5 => -0.02 mag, 36.8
